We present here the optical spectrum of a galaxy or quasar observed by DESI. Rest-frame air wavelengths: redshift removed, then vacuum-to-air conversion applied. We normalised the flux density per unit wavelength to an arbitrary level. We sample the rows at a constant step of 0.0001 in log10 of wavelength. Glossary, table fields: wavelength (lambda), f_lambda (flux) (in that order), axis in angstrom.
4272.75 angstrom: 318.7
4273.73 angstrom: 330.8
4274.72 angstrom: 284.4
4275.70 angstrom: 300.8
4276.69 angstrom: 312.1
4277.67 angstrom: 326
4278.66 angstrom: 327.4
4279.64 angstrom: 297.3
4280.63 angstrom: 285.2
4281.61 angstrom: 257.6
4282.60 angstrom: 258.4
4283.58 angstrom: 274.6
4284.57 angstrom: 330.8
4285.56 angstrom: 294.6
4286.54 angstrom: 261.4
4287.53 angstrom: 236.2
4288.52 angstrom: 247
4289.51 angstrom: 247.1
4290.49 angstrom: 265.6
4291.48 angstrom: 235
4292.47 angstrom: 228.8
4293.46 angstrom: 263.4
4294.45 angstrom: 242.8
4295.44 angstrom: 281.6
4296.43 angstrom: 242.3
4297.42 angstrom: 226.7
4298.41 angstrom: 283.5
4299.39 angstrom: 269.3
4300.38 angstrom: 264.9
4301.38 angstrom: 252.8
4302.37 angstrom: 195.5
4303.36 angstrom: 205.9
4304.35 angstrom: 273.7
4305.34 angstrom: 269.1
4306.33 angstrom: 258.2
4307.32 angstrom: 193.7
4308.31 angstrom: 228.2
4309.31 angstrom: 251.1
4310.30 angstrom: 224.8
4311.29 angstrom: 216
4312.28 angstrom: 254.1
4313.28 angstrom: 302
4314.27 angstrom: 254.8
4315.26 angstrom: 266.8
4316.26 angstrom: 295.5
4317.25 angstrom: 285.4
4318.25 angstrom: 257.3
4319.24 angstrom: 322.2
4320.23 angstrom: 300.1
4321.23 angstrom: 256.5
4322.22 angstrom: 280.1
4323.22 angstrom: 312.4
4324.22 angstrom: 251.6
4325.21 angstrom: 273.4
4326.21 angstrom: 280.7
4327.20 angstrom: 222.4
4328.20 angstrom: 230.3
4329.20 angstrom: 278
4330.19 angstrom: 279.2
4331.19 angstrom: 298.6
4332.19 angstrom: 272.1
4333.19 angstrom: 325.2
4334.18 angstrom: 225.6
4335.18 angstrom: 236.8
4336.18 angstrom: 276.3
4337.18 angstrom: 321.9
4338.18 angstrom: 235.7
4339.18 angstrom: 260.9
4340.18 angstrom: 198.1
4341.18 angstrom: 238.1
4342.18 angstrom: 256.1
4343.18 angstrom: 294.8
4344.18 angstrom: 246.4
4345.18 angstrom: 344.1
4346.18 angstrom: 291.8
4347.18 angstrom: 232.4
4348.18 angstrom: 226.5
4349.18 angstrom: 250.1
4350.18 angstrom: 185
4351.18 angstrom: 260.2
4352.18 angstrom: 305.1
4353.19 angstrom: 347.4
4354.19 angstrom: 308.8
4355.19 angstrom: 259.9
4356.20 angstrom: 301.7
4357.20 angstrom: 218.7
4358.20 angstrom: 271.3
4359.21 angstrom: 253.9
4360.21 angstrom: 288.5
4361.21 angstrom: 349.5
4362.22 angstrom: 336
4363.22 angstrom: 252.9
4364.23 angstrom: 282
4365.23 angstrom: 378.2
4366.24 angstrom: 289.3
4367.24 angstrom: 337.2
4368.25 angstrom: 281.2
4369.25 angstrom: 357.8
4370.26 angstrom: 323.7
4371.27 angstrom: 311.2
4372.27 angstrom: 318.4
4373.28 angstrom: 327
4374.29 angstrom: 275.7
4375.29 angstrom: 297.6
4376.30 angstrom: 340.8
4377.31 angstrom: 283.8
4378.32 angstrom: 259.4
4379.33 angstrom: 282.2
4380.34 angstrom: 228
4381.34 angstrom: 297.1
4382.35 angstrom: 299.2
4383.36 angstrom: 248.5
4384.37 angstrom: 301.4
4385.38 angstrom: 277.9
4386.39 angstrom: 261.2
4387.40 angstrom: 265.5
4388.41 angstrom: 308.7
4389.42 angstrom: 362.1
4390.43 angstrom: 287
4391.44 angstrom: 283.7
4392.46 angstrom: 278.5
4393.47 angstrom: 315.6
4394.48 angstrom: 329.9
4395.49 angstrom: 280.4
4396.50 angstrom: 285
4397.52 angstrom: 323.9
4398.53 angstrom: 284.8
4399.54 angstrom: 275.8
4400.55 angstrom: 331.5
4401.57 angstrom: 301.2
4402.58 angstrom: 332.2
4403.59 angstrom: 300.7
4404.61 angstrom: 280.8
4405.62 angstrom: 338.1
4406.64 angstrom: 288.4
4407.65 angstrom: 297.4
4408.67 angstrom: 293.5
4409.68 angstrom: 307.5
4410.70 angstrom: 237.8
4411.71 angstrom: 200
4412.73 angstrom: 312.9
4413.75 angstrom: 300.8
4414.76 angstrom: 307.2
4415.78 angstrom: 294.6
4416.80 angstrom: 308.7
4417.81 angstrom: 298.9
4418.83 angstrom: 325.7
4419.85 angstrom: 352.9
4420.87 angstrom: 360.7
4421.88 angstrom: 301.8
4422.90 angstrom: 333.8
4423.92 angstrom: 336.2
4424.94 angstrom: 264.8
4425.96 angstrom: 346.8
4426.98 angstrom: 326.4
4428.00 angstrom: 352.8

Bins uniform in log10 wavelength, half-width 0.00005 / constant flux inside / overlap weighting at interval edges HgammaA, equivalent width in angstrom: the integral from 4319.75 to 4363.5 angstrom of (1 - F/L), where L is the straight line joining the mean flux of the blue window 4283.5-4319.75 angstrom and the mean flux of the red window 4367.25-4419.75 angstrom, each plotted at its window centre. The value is 0.5 angstrom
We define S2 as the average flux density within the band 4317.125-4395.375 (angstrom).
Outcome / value 283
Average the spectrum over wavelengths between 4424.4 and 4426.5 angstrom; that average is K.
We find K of 306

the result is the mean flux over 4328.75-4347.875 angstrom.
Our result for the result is 269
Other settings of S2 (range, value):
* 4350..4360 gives 274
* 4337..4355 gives 266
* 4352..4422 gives 299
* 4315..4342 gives 269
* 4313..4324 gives 284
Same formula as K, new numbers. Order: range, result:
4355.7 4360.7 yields 267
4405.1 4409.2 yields 305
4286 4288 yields 251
